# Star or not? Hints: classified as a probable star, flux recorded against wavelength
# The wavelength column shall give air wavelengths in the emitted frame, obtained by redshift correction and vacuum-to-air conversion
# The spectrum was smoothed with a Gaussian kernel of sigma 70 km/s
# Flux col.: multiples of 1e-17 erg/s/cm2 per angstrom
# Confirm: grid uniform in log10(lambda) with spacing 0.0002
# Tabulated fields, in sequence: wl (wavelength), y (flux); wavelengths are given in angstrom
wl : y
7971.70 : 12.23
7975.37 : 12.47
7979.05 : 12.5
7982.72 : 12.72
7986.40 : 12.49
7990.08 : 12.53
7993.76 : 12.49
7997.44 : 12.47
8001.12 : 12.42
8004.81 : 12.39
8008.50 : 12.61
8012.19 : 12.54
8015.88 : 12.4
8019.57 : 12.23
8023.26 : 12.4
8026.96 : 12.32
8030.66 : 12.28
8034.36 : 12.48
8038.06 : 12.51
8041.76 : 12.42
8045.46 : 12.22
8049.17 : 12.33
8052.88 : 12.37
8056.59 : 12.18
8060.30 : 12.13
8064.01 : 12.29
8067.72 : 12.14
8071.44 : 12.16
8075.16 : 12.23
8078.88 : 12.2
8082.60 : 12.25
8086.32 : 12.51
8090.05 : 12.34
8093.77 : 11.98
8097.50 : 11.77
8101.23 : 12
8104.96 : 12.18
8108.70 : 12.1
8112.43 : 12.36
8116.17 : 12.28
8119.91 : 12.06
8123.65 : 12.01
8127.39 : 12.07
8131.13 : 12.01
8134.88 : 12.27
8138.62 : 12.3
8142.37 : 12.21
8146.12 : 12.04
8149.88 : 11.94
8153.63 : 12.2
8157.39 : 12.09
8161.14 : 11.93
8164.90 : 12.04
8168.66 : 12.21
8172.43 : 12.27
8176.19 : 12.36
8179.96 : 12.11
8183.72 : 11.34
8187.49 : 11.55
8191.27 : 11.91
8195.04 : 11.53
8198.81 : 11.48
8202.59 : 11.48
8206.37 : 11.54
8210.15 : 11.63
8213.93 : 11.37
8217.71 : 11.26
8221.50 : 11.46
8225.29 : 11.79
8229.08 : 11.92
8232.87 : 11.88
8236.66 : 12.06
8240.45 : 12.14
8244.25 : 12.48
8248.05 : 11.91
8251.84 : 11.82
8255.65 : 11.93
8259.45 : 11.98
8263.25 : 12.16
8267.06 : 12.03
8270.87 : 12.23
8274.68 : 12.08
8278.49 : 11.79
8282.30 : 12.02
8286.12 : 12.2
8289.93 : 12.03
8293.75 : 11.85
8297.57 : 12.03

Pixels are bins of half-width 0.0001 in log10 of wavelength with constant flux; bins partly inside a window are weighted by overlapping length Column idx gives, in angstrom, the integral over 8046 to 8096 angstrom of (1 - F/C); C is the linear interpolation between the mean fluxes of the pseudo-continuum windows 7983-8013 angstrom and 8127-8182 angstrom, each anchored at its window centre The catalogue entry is 0.39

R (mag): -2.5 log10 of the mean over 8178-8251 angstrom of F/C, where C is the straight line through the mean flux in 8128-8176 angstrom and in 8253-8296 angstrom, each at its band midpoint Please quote 0.03 mag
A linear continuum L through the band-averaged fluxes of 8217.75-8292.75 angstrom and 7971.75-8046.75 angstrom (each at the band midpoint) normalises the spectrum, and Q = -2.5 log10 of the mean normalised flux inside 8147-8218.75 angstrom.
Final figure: 0.03 mag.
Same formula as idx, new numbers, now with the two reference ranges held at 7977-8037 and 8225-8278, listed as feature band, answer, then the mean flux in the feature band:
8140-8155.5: 0.1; 12.1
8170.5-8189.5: 0.4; 11.9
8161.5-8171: 0.1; 12.1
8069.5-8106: 0.5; 12.2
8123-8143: 0.1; 12.2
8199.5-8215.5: 0.8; 11.5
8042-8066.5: 0.2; 12.3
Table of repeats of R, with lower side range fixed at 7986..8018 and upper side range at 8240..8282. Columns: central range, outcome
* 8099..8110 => 0.021 mag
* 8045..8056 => 0.009 mag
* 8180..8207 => 0.052 mag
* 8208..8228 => 0.055 mag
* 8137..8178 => 0.007 mag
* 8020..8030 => 0.010 mag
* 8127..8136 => 0.014 mag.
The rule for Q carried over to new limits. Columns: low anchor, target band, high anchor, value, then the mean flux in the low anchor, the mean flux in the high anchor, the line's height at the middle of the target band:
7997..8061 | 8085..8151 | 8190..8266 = 0.00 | 12.4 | 11.8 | 12.1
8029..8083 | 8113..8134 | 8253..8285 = 0.01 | 12.3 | 12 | 12.2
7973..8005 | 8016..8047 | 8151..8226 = 0.00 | 12.5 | 11.8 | 12.3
